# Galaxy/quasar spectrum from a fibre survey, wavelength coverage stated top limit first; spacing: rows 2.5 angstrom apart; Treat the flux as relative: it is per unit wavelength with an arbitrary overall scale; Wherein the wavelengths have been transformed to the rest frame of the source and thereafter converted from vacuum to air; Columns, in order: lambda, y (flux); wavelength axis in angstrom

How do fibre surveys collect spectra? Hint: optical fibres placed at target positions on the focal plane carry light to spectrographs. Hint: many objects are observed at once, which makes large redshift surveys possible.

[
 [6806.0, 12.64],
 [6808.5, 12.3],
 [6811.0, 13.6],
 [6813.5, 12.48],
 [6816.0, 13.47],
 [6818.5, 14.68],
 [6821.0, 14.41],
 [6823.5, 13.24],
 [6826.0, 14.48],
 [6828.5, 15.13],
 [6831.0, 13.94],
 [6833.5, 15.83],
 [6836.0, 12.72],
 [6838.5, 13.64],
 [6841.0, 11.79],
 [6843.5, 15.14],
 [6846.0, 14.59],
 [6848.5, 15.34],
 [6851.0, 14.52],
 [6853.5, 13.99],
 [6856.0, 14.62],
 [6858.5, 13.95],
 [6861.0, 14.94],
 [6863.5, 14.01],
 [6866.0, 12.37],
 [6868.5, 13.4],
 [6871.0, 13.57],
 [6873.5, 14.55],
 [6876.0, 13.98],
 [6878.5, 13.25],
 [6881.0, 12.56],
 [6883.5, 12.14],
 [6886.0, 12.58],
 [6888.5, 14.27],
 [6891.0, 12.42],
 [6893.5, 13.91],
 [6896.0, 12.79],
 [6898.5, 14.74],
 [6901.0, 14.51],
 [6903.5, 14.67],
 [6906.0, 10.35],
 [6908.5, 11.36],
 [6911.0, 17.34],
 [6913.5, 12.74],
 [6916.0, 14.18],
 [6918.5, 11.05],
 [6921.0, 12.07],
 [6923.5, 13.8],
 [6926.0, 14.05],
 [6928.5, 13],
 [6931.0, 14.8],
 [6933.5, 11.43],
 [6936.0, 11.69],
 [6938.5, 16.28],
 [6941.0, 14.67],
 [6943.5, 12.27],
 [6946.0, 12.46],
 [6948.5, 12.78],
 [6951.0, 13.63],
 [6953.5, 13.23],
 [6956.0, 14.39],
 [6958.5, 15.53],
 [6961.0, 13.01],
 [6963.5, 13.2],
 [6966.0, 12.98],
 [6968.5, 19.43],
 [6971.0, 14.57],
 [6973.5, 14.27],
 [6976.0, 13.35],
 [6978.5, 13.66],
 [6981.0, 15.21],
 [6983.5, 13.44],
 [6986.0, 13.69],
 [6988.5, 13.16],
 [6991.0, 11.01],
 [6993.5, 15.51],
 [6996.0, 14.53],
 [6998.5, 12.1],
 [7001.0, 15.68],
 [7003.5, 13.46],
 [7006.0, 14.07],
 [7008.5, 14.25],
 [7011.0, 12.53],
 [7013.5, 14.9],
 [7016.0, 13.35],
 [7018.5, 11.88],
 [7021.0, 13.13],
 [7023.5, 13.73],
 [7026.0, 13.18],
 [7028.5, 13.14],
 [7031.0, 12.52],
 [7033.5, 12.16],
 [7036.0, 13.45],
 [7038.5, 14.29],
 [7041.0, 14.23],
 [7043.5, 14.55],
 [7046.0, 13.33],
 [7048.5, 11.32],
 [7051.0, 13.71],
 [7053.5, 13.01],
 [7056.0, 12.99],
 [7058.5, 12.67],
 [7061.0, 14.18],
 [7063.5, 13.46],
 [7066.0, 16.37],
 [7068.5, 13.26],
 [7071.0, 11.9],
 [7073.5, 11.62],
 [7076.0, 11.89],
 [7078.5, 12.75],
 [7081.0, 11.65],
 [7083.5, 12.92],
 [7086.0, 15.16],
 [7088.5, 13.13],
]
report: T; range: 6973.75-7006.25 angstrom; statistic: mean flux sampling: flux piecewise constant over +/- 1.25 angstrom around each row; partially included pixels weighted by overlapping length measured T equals 13.8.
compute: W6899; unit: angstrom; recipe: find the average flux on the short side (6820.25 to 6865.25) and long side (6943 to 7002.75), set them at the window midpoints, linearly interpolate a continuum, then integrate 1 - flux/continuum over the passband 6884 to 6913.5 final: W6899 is 1.27 angstrom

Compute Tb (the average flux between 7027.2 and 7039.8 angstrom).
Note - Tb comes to 13.1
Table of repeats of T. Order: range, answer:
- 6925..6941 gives 13.6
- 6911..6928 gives 13.3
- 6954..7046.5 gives 13.8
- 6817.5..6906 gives 13.9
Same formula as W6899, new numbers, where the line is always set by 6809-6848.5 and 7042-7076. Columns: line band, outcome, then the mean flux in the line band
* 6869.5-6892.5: 0.9 angstrom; 13.3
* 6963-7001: -1.7 angstrom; 14.1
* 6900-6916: 0.2 angstrom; 13.5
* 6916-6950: 1.2 angstrom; 13.1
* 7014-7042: 0.2 angstrom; 13.2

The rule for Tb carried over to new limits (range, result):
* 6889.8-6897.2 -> 13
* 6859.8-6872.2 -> 13.7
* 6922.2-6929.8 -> 13.6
